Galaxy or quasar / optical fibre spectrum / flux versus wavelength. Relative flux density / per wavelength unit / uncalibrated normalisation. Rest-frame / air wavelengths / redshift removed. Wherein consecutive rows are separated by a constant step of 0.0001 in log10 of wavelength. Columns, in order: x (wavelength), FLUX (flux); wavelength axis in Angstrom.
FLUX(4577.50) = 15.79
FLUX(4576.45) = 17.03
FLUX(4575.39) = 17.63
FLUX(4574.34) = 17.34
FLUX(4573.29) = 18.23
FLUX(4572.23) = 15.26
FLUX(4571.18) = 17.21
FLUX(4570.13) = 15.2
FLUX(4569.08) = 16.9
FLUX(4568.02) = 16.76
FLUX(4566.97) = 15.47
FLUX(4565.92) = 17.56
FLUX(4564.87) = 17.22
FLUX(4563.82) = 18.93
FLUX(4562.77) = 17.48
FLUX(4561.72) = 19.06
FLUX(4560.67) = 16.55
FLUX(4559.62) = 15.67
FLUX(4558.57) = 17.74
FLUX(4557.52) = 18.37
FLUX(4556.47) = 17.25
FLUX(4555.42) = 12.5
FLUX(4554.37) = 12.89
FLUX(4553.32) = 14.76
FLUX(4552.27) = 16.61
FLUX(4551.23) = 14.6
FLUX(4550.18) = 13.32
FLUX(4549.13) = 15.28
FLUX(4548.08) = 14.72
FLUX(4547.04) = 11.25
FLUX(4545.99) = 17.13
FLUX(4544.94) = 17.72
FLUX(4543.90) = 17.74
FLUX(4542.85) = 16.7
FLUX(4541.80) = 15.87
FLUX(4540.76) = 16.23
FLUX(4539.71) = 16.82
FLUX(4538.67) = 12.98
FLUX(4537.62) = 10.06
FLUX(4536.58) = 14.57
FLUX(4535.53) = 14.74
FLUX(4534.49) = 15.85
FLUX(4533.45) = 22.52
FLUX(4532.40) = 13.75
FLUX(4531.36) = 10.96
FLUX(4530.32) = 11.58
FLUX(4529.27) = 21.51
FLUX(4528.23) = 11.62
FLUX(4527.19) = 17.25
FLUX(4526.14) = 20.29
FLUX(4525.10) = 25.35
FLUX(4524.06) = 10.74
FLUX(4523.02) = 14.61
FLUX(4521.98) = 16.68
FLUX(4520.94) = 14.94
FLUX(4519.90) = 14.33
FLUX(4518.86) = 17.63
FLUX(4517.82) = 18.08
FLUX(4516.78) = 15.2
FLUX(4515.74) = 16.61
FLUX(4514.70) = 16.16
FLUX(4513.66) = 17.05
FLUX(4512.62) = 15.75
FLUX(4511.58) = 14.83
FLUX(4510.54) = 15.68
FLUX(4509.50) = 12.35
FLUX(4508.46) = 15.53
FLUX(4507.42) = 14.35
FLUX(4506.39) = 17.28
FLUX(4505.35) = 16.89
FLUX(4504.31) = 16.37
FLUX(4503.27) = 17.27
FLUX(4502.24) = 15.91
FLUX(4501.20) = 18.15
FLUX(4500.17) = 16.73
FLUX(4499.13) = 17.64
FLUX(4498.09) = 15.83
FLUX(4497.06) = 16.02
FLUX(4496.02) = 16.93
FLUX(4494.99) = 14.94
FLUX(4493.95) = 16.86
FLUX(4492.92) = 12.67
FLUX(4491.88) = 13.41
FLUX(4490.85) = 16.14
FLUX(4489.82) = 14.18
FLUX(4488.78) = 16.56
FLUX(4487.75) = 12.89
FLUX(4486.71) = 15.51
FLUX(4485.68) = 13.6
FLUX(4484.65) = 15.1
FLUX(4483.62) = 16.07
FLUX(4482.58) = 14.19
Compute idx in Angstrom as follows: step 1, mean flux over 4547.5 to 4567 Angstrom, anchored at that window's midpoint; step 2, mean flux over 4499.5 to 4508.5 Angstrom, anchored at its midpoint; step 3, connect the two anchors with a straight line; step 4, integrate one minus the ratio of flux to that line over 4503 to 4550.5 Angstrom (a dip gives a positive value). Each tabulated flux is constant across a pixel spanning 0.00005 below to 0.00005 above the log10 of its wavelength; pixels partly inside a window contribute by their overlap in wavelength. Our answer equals 1.84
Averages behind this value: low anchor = 16.6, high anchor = 16.1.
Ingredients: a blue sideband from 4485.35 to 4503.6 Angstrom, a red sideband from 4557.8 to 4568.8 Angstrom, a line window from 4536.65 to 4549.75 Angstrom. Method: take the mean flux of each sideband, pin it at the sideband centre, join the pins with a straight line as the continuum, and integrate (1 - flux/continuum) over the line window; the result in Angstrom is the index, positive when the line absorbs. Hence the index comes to 1.3 Angstrom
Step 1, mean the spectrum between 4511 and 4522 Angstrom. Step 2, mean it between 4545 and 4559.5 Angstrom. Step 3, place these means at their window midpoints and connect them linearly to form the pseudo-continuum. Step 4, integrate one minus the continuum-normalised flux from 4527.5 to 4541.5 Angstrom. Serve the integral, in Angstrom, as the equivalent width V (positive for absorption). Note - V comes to 0.7 Angstrom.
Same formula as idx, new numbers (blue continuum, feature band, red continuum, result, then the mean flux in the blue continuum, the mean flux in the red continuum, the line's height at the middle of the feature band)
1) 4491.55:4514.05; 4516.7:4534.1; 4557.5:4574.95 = -0.04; 15.8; 17.1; 16.3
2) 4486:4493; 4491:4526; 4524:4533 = -1.63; 14.6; 16.2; 15.4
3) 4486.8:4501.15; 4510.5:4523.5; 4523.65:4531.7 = 0.09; 15.5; 16.3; 16.1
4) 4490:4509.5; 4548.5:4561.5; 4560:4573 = 0.97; 15.9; 17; 16.8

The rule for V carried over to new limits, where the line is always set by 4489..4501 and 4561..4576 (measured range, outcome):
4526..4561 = 2.50 Angstrom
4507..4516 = 0.37 Angstrom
